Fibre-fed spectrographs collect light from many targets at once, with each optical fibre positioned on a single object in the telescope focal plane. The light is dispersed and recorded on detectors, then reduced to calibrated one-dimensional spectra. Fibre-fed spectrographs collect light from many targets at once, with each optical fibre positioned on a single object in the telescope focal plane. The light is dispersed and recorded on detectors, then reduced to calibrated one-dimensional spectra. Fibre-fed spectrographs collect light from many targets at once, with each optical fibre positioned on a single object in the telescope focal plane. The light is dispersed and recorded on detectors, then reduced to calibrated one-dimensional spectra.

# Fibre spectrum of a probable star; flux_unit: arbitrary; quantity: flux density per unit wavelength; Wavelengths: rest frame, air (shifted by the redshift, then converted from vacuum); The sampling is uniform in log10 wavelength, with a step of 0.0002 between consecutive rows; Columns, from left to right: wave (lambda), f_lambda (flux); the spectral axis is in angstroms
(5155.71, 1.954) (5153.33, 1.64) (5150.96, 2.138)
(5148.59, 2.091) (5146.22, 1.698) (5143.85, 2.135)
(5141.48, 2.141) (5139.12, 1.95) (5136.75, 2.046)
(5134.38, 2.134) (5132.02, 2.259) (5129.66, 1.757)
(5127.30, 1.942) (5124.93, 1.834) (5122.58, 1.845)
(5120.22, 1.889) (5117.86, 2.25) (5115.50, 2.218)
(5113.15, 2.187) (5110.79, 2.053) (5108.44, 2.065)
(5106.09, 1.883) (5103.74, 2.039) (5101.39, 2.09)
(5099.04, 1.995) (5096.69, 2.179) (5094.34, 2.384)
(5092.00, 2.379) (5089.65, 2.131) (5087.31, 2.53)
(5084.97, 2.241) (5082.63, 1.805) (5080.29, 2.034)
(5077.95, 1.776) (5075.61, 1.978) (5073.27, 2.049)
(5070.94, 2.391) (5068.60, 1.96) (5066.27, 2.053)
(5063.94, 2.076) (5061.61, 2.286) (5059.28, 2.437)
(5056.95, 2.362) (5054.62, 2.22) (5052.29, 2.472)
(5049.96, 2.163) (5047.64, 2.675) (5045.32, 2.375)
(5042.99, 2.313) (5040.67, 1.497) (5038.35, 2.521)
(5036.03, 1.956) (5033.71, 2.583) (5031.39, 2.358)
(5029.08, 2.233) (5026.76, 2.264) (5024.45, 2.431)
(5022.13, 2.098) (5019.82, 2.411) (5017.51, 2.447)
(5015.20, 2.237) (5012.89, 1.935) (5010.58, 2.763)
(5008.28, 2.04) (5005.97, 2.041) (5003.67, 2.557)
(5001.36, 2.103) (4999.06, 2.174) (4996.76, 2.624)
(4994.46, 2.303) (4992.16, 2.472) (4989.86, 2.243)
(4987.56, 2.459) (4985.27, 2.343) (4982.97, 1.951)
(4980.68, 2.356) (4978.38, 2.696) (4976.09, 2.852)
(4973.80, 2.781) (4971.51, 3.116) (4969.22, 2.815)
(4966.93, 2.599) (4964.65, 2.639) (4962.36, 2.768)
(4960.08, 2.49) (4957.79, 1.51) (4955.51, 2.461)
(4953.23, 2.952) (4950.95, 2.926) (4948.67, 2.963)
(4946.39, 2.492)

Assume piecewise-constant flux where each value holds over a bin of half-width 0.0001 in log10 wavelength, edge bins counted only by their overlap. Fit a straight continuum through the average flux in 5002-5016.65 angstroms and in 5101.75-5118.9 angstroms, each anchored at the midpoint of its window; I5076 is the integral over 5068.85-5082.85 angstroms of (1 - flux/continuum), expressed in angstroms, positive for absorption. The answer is 0.9 angstroms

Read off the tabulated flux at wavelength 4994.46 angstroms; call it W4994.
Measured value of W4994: 2.303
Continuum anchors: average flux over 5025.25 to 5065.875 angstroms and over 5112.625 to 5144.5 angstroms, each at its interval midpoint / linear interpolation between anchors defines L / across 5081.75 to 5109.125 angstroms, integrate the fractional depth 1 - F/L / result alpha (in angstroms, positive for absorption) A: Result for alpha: -0.2 angstroms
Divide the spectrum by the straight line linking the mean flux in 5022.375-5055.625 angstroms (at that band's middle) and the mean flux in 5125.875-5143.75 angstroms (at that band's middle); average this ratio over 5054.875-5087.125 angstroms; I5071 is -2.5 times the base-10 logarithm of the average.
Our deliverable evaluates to 0.04 mag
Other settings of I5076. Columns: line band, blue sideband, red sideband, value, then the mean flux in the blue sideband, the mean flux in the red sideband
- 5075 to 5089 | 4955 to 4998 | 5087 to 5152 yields 0.8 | 2.5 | 2.07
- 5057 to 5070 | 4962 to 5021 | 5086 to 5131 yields 0.3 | 2.45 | 2.09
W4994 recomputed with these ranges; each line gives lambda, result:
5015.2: 2.237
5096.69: 2.179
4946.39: 2.492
